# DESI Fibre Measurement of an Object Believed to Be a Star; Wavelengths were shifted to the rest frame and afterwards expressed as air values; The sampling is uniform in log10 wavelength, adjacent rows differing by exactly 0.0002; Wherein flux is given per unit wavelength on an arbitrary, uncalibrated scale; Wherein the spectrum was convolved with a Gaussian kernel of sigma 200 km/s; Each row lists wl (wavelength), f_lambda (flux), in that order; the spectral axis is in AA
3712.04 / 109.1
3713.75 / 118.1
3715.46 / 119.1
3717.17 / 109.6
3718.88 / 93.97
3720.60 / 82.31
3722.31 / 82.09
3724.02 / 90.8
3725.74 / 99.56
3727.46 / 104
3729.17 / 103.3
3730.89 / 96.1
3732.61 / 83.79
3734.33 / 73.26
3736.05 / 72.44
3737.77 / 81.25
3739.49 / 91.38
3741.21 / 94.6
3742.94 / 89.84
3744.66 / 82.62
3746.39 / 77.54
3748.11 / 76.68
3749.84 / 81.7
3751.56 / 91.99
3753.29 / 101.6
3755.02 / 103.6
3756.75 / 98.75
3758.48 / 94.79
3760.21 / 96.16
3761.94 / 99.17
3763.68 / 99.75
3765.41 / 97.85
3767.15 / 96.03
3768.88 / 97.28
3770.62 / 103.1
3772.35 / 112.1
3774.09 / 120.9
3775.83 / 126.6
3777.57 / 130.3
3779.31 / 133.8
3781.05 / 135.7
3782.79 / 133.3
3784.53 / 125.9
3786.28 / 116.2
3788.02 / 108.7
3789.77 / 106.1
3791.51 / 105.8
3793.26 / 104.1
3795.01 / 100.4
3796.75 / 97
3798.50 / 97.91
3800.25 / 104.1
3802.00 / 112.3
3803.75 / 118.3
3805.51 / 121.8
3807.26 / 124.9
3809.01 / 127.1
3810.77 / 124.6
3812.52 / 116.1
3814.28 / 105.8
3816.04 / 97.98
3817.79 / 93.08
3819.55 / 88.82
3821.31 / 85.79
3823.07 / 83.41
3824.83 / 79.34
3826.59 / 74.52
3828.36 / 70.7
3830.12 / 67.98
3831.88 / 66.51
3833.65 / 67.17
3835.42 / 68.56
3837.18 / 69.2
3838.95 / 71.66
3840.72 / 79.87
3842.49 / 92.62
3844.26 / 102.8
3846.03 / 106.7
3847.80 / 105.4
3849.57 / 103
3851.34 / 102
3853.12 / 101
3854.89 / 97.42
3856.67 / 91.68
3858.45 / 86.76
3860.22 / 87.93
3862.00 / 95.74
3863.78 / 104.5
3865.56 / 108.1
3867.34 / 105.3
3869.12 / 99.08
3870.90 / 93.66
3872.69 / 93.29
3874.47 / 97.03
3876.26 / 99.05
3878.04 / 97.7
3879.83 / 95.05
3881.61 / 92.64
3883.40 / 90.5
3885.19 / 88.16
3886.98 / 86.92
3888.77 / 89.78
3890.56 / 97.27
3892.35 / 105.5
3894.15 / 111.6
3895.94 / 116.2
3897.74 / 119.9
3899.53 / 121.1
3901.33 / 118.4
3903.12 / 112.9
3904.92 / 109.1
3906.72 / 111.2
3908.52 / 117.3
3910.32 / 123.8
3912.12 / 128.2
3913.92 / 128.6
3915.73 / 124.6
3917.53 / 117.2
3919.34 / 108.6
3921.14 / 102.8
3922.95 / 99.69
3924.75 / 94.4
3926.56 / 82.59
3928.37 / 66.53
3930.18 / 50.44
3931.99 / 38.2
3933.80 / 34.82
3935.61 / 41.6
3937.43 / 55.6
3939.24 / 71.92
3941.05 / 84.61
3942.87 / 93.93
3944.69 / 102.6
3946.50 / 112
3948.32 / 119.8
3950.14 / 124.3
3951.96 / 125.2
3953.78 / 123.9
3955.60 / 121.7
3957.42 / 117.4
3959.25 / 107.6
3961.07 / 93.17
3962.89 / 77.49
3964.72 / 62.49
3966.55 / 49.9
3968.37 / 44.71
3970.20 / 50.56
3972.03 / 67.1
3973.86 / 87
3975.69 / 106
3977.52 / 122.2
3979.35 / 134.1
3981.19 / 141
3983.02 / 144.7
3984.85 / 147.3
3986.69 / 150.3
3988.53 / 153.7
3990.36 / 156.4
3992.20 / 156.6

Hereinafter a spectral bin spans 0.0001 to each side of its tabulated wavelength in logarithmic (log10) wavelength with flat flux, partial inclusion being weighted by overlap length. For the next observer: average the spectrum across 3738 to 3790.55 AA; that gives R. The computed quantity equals 104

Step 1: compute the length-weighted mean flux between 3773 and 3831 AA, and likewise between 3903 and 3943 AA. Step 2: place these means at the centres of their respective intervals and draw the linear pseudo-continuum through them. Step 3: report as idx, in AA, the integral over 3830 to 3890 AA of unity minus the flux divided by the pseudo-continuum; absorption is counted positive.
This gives 4.5 AA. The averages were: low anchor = 107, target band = 91.7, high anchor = 90.7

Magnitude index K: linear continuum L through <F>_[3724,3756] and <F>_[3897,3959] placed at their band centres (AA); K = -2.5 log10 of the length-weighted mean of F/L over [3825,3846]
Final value 0.226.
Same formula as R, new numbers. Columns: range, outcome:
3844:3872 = 99.3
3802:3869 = 94.7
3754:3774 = 101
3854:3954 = 98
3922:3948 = 74.6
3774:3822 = 113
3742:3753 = 84.4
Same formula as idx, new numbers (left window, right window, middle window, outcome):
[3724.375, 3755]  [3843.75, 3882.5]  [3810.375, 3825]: -0.4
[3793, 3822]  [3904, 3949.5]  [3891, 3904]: -2.4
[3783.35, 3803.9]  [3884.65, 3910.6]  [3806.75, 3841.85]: 6.6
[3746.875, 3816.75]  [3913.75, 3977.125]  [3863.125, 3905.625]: -2.9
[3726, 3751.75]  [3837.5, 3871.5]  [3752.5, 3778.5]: -4.7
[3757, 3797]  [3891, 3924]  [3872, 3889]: 3.1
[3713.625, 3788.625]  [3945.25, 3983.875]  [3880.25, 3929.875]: -2.0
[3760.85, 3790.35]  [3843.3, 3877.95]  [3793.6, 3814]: -0.7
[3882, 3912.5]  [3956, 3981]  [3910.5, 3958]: 1.1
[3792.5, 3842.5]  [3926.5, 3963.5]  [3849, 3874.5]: -1.7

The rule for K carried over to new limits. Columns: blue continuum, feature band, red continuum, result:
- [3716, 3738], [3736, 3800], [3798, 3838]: -0.115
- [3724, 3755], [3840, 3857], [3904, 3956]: -0.059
